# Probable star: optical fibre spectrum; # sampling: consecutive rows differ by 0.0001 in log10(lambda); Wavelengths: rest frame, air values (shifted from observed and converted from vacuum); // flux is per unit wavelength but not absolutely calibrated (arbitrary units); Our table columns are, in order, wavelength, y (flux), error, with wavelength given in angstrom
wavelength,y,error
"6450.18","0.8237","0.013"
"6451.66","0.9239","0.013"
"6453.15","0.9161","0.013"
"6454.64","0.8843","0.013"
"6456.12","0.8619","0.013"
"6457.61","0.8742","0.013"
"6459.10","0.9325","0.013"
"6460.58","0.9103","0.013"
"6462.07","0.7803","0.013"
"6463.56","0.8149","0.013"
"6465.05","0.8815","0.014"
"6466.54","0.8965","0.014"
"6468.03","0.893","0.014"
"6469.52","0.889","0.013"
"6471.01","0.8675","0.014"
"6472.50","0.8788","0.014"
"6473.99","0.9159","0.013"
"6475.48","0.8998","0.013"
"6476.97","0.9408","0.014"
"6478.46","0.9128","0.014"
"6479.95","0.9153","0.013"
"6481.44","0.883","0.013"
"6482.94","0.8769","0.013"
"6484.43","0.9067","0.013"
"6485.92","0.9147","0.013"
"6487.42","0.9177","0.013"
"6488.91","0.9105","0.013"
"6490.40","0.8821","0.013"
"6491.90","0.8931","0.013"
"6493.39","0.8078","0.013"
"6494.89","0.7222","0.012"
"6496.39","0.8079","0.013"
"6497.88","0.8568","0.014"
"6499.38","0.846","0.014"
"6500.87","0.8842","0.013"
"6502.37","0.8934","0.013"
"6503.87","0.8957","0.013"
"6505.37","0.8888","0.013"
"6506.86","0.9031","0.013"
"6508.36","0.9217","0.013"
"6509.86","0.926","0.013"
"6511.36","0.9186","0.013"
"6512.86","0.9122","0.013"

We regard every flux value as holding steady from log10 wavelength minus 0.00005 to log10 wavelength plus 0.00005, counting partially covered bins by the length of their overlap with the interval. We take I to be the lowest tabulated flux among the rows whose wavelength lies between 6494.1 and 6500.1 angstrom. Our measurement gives 0.7222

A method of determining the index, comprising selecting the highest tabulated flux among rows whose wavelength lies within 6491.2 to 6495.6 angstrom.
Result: 0.8931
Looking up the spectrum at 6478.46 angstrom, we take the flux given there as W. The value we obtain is 0.9128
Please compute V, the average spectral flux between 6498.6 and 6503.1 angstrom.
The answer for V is 0.874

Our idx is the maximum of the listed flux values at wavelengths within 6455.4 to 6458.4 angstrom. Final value 0.8742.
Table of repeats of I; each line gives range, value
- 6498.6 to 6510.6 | 0.846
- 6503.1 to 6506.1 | 0.8888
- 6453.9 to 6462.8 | 0.7803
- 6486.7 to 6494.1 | 0.8078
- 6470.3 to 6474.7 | 0.8675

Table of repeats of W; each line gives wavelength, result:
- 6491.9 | 0.8931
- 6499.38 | 0.846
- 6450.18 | 0.8237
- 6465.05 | 0.8815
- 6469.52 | 0.889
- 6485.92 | 0.9147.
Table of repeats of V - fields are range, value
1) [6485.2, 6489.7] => 0.914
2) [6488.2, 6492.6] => 0.895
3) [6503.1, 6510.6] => 0.907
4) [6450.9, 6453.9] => 0.918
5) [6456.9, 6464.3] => 0.862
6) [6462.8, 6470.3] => 0.874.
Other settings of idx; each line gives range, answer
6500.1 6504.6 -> 0.8957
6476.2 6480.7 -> 0.9408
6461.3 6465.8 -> 0.8815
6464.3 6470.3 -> 0.8965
